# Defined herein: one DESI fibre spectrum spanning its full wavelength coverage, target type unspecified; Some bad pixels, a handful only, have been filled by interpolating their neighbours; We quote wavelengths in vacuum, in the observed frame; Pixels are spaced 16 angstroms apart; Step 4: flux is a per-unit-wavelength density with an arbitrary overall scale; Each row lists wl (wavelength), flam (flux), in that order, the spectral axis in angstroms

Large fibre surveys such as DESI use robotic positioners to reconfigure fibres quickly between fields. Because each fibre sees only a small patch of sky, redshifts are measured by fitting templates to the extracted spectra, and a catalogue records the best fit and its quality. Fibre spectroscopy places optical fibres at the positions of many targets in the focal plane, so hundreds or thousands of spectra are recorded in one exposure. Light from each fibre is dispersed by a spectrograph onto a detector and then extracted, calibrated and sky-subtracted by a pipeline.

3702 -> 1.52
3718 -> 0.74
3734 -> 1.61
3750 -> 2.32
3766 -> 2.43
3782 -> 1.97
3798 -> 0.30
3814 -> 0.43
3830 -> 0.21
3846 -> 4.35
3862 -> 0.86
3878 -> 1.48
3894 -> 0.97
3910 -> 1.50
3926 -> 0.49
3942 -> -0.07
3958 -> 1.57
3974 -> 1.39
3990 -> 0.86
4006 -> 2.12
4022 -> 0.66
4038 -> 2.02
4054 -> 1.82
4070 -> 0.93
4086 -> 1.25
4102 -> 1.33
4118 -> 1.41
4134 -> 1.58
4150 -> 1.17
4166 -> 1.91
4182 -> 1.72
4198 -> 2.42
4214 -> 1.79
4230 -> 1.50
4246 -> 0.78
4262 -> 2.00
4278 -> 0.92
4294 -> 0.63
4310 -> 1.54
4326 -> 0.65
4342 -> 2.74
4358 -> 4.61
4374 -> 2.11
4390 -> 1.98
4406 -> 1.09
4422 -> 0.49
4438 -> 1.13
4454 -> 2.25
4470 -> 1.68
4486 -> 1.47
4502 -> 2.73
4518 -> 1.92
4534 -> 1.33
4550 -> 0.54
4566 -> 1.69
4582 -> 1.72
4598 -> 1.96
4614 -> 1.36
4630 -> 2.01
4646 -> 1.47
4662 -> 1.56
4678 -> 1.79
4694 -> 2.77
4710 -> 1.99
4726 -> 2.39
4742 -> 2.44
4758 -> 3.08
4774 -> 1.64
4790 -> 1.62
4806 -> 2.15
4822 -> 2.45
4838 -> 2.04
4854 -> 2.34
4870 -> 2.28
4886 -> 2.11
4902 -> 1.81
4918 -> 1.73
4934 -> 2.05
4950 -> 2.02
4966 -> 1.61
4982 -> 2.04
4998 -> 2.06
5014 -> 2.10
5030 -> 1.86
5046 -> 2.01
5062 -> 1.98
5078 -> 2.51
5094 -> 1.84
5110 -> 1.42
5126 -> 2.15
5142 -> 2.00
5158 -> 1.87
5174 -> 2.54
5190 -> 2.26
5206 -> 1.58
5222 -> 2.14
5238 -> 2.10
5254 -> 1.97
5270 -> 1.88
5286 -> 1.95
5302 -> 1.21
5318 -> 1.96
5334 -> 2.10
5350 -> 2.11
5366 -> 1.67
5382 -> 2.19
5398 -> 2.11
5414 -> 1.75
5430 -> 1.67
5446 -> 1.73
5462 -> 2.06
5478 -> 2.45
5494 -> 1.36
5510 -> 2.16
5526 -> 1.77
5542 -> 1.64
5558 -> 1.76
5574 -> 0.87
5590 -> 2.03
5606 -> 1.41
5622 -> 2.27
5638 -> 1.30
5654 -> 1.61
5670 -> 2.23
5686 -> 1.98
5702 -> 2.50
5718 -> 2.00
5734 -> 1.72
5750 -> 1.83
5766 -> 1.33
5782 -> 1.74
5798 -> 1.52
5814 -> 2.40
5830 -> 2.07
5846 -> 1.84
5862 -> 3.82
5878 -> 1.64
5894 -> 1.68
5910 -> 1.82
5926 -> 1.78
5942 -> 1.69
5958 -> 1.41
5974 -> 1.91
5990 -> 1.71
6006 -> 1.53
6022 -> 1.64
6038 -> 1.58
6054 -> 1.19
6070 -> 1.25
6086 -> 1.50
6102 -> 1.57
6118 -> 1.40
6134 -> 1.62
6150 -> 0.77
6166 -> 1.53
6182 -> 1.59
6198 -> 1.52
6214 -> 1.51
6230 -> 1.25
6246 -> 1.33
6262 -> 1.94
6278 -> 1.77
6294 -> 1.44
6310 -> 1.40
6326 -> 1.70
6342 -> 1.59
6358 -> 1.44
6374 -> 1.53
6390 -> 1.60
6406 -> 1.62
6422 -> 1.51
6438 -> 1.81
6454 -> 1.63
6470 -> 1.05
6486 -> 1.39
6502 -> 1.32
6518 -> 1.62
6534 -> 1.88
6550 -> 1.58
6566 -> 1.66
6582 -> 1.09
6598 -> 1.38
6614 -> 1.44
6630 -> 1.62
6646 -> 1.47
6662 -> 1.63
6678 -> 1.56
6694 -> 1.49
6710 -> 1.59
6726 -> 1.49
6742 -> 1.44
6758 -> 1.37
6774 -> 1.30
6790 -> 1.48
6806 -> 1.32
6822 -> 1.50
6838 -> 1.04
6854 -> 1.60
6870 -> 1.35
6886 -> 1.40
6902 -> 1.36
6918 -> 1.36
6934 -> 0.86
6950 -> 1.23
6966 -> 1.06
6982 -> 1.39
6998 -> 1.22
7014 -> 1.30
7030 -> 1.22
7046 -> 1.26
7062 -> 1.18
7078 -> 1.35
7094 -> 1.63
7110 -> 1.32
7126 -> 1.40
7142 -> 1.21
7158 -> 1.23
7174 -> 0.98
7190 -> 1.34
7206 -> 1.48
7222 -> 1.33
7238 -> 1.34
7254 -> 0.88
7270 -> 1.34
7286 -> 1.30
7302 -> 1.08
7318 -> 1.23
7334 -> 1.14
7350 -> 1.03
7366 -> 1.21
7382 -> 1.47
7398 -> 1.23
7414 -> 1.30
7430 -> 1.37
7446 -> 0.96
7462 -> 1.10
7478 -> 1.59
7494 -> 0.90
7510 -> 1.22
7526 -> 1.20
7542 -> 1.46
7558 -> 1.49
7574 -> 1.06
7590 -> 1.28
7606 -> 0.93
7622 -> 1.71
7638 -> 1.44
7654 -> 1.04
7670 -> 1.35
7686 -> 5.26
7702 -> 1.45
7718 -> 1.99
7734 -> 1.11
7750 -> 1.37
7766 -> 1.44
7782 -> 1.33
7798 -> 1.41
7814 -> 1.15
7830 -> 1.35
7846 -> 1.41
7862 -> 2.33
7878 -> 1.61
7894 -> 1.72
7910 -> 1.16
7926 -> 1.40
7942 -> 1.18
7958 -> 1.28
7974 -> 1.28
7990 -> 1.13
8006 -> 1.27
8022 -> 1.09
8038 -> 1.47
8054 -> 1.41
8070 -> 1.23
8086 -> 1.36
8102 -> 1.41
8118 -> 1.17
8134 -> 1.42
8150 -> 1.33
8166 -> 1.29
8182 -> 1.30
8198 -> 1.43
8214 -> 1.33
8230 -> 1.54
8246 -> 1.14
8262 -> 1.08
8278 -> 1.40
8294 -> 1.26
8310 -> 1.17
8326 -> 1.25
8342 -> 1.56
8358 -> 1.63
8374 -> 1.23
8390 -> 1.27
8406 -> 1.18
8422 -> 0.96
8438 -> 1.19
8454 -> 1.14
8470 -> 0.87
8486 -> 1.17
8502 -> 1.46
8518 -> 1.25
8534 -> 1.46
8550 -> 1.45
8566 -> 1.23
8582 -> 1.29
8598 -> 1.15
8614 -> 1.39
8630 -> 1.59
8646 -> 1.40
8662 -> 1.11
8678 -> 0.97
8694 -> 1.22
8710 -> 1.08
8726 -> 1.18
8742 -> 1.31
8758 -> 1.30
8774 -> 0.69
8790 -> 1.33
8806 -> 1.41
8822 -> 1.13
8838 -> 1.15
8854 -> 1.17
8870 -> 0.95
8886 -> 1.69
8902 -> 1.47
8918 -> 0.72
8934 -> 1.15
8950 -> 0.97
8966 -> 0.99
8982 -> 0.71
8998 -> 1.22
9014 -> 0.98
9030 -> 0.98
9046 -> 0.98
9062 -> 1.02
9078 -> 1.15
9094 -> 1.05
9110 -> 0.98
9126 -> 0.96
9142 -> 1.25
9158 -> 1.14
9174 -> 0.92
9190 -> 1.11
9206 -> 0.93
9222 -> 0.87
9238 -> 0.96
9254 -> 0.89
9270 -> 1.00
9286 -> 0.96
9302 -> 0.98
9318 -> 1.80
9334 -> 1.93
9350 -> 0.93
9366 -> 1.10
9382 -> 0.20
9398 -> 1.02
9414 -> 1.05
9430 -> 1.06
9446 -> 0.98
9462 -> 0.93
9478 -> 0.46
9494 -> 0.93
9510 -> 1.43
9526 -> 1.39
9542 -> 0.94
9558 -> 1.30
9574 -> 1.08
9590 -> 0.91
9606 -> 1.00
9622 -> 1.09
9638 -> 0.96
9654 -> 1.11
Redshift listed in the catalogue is 0.171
